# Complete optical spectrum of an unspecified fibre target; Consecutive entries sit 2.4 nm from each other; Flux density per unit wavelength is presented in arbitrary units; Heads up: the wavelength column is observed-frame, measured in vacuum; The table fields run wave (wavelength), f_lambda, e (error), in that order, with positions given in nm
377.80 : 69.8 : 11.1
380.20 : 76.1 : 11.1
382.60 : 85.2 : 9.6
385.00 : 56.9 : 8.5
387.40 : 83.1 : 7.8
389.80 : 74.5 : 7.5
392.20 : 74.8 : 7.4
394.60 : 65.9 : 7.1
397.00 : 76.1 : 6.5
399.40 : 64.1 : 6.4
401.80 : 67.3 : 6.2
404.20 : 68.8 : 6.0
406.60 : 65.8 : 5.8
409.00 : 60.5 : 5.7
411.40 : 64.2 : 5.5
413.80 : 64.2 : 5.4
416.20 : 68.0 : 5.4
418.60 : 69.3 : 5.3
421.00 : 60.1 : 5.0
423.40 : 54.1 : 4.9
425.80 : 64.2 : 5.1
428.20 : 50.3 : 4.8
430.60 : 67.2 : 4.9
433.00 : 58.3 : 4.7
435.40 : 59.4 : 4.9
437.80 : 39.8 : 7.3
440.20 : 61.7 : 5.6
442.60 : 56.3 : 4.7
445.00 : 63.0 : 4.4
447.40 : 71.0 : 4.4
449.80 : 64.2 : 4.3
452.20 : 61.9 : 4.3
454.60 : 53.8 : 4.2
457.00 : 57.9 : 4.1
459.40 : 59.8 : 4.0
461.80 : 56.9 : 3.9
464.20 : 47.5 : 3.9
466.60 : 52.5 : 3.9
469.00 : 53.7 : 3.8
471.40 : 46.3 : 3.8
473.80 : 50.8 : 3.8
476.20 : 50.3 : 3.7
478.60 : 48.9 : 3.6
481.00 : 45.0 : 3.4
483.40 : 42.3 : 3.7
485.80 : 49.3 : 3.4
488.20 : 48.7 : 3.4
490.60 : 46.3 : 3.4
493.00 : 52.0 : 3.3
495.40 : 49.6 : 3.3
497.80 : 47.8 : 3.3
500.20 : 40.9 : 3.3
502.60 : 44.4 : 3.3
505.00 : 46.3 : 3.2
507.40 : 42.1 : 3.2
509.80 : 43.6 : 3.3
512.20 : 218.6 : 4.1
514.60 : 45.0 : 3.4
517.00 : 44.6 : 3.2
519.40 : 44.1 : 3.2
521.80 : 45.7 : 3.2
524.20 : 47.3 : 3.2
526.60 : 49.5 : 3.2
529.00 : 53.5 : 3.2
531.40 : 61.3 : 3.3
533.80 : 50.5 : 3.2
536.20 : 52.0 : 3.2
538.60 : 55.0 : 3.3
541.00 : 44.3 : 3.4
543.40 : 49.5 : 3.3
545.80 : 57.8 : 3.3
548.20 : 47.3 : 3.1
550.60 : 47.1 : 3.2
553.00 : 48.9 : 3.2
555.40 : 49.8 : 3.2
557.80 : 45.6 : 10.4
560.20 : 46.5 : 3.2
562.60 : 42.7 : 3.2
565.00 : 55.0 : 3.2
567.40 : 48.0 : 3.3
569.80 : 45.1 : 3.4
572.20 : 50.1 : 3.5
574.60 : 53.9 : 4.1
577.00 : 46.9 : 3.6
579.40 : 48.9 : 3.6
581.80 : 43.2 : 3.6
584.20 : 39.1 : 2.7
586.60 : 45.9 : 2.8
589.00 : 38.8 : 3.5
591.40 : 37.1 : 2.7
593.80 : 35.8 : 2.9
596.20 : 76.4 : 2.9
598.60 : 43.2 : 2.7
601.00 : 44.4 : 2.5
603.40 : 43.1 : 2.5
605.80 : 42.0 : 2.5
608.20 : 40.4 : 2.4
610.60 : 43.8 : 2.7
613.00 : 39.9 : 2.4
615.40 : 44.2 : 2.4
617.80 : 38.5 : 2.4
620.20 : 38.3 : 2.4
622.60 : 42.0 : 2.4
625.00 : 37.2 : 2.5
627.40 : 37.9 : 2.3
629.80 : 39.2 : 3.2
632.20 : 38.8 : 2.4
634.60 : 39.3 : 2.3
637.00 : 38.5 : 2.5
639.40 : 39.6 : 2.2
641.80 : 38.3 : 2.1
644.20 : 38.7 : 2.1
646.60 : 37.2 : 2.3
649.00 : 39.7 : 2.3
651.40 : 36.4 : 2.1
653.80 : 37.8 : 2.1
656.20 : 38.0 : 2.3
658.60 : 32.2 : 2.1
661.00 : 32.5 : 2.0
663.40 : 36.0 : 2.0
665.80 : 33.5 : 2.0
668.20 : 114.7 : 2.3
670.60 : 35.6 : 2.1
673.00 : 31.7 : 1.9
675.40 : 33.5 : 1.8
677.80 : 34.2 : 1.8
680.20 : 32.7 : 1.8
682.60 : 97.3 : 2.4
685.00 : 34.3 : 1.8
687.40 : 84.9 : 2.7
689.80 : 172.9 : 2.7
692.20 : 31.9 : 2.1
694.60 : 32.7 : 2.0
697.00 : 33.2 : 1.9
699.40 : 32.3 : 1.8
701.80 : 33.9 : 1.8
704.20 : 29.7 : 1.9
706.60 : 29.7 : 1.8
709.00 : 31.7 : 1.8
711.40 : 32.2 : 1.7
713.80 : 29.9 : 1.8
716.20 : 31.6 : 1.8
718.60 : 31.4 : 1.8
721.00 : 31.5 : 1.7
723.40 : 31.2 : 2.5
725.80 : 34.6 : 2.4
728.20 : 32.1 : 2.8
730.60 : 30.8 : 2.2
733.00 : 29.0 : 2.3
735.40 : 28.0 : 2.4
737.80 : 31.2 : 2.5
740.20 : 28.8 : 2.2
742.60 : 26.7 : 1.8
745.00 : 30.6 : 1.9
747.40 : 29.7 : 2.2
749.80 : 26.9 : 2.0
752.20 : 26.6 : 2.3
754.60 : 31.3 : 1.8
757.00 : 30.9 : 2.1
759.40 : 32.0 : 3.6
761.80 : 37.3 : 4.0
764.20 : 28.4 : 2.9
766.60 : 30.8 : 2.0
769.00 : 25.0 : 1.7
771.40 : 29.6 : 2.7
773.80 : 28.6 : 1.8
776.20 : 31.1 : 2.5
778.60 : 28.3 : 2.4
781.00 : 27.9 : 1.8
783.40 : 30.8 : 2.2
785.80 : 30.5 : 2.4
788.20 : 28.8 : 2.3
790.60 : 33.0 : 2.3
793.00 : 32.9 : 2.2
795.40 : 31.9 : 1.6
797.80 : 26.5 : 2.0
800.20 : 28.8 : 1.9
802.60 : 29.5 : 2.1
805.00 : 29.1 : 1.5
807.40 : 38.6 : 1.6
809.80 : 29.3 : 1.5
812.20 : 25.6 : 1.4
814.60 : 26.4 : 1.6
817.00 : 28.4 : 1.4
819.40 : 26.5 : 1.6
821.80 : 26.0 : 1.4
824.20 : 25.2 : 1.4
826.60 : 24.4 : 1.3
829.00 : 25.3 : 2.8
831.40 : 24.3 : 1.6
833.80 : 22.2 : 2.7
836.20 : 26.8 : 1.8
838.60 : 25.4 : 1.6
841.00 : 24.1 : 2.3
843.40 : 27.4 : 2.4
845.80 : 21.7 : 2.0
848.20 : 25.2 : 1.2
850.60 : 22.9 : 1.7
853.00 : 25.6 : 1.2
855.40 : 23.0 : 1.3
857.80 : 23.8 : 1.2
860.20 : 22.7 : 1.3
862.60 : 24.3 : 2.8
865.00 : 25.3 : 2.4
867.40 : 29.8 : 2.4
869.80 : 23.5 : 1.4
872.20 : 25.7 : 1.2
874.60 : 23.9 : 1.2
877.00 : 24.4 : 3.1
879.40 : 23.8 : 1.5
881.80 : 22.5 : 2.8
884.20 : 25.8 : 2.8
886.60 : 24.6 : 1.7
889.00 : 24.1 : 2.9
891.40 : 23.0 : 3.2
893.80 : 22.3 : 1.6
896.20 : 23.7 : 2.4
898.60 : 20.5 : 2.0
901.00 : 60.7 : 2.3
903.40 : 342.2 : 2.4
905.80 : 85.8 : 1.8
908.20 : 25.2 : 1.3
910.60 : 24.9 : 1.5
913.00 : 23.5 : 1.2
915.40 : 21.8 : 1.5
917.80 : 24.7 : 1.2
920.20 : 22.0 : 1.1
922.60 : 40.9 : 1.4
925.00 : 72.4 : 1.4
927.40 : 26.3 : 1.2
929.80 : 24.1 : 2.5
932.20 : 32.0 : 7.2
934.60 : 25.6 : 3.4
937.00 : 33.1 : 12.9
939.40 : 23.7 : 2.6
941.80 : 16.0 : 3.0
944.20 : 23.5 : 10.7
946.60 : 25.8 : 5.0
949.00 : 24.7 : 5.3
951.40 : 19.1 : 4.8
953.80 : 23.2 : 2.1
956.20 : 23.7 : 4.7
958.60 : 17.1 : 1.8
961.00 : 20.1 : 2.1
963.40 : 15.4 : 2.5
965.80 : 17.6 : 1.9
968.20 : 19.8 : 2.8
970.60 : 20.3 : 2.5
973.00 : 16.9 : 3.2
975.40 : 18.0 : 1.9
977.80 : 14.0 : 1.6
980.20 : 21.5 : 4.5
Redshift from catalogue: 0.375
